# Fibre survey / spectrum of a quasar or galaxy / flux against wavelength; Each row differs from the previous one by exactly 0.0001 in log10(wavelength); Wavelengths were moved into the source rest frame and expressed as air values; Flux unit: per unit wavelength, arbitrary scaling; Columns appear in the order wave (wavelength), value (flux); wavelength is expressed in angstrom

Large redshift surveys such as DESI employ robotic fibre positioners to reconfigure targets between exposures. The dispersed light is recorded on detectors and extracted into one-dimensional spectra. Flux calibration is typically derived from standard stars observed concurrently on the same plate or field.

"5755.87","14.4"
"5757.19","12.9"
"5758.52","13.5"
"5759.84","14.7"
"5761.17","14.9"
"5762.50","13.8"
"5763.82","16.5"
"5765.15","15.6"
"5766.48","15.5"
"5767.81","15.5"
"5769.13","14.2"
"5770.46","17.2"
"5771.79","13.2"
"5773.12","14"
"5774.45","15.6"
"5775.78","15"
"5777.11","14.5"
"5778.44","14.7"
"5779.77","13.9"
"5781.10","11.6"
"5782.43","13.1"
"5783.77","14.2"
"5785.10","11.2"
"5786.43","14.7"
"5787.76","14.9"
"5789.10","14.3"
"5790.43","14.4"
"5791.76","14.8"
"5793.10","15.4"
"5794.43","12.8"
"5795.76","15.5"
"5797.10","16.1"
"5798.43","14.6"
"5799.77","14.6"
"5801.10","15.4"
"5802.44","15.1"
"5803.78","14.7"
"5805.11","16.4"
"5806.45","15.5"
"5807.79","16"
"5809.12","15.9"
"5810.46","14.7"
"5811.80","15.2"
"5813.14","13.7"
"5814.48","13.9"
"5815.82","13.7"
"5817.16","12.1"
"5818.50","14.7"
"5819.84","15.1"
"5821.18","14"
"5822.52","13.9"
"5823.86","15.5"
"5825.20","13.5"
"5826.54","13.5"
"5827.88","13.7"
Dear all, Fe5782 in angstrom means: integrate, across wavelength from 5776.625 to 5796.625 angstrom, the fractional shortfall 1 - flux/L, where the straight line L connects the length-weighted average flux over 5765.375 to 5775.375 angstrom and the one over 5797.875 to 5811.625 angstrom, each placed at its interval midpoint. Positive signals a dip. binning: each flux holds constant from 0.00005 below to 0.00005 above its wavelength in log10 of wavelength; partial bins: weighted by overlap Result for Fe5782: 1.5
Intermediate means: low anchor 15.1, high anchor 15.3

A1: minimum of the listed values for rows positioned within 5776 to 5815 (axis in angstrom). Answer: 11.2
